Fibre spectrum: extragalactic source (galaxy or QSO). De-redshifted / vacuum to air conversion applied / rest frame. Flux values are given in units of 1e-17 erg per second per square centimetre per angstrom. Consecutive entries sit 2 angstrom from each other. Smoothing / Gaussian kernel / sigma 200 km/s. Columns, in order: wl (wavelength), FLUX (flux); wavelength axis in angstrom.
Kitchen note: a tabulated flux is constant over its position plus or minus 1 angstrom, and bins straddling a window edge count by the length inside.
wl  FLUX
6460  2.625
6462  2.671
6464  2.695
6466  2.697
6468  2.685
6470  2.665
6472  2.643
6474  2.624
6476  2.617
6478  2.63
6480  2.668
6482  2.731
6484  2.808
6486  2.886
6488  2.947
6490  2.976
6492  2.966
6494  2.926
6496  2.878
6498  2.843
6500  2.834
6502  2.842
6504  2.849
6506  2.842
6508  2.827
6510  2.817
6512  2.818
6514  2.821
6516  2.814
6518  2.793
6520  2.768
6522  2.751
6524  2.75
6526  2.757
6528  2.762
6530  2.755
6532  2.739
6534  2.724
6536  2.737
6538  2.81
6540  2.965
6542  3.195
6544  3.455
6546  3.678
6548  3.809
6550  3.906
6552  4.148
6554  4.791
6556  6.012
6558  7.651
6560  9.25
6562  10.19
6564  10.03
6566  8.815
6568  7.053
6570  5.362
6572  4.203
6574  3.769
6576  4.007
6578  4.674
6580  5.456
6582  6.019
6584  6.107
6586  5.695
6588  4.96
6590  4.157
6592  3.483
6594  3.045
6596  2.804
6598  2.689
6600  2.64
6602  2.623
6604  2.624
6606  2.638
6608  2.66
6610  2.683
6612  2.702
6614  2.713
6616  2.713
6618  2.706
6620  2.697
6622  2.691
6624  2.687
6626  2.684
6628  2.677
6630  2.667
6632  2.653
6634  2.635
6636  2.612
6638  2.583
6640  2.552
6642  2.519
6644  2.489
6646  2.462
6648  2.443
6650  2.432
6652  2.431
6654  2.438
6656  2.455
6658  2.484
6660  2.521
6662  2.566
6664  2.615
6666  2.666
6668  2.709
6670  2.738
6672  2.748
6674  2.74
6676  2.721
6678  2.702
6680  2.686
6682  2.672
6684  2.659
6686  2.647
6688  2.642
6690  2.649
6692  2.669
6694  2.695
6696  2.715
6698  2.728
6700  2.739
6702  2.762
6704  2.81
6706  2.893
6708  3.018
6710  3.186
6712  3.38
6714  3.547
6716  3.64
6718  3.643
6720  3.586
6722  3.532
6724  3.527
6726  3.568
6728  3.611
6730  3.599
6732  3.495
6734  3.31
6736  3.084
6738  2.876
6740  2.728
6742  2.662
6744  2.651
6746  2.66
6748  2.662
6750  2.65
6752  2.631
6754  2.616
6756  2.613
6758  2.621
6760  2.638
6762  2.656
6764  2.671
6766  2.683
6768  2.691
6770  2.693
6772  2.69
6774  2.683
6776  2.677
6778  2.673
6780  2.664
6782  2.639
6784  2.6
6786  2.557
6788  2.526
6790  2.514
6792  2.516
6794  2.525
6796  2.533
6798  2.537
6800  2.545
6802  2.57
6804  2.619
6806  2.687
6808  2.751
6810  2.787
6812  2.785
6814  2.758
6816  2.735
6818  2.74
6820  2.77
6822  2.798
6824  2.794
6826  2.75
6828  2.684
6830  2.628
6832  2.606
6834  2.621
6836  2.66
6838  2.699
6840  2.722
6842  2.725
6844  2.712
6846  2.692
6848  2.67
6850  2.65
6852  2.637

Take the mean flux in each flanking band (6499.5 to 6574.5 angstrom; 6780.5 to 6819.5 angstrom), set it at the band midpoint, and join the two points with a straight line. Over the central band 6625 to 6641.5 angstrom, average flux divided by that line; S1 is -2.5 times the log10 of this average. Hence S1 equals 0.34 mag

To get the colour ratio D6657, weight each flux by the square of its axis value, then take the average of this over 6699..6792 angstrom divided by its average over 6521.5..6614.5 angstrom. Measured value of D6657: 0.72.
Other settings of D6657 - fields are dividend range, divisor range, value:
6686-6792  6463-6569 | 0.84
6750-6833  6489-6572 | 0.71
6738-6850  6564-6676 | 0.84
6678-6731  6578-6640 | 0.97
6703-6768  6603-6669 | 1.20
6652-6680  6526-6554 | 0.84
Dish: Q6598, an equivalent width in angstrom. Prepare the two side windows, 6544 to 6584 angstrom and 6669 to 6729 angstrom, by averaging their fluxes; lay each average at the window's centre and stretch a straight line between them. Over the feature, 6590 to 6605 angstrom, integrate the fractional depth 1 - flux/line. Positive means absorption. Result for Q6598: 6.5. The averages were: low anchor 5.88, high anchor 3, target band 2.93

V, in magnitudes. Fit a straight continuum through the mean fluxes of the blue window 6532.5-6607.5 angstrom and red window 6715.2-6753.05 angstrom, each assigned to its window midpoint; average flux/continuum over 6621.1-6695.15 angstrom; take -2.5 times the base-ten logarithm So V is 0.42 mag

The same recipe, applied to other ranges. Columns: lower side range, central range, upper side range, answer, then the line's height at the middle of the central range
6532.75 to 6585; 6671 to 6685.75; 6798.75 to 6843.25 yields 0.45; 4.09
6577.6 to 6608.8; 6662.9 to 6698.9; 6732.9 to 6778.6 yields 0.21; 3.26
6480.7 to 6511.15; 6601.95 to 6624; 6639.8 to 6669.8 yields -0.03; 2.61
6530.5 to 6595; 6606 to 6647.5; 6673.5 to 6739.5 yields 0.49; 4.14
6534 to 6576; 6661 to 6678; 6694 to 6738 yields 0.38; 3.83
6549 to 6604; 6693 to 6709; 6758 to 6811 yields 0.30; 3.69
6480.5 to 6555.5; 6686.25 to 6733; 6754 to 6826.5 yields -0.14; 2.77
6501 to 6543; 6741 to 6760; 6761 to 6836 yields 0.02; 2.69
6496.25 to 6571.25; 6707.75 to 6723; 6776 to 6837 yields -0.11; 3.14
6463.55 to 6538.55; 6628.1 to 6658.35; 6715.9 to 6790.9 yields 0.13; 2.84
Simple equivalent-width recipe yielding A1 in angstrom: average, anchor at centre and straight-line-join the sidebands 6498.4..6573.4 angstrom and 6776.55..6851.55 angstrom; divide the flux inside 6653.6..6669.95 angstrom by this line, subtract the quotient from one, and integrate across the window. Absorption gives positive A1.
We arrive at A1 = 4.3 angstrom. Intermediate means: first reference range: 4.16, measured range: 2.57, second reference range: 2.66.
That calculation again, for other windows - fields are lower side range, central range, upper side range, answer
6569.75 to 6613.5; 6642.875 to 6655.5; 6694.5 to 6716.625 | 3.6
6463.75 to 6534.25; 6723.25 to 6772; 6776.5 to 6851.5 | -3.7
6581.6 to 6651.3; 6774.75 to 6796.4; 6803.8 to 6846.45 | 1.5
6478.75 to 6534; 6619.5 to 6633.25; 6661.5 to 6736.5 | 1.2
